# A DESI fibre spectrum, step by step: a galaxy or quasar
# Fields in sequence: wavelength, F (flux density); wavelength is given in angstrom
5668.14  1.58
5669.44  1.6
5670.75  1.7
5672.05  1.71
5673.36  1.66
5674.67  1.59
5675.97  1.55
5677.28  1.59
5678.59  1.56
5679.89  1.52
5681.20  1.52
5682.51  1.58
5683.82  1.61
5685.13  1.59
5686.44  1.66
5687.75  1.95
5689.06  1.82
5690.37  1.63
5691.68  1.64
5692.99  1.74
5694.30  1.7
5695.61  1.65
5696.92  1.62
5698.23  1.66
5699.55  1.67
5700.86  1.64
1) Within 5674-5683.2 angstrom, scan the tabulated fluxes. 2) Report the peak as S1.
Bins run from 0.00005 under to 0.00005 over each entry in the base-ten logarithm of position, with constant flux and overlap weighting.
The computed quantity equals 1.59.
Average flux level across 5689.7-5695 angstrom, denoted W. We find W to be 1.68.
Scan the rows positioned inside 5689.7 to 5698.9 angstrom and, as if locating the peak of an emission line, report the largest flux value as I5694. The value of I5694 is 1.74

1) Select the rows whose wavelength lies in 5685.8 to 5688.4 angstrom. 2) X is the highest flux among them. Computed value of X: 1.95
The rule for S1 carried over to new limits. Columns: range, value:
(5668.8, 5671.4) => 1.7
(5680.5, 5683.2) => 1.58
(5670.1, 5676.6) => 1.71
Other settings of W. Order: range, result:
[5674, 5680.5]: 1.56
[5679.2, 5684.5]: 1.56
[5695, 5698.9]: 1.64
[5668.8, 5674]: 1.67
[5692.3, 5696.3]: 1.7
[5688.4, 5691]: 1.73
